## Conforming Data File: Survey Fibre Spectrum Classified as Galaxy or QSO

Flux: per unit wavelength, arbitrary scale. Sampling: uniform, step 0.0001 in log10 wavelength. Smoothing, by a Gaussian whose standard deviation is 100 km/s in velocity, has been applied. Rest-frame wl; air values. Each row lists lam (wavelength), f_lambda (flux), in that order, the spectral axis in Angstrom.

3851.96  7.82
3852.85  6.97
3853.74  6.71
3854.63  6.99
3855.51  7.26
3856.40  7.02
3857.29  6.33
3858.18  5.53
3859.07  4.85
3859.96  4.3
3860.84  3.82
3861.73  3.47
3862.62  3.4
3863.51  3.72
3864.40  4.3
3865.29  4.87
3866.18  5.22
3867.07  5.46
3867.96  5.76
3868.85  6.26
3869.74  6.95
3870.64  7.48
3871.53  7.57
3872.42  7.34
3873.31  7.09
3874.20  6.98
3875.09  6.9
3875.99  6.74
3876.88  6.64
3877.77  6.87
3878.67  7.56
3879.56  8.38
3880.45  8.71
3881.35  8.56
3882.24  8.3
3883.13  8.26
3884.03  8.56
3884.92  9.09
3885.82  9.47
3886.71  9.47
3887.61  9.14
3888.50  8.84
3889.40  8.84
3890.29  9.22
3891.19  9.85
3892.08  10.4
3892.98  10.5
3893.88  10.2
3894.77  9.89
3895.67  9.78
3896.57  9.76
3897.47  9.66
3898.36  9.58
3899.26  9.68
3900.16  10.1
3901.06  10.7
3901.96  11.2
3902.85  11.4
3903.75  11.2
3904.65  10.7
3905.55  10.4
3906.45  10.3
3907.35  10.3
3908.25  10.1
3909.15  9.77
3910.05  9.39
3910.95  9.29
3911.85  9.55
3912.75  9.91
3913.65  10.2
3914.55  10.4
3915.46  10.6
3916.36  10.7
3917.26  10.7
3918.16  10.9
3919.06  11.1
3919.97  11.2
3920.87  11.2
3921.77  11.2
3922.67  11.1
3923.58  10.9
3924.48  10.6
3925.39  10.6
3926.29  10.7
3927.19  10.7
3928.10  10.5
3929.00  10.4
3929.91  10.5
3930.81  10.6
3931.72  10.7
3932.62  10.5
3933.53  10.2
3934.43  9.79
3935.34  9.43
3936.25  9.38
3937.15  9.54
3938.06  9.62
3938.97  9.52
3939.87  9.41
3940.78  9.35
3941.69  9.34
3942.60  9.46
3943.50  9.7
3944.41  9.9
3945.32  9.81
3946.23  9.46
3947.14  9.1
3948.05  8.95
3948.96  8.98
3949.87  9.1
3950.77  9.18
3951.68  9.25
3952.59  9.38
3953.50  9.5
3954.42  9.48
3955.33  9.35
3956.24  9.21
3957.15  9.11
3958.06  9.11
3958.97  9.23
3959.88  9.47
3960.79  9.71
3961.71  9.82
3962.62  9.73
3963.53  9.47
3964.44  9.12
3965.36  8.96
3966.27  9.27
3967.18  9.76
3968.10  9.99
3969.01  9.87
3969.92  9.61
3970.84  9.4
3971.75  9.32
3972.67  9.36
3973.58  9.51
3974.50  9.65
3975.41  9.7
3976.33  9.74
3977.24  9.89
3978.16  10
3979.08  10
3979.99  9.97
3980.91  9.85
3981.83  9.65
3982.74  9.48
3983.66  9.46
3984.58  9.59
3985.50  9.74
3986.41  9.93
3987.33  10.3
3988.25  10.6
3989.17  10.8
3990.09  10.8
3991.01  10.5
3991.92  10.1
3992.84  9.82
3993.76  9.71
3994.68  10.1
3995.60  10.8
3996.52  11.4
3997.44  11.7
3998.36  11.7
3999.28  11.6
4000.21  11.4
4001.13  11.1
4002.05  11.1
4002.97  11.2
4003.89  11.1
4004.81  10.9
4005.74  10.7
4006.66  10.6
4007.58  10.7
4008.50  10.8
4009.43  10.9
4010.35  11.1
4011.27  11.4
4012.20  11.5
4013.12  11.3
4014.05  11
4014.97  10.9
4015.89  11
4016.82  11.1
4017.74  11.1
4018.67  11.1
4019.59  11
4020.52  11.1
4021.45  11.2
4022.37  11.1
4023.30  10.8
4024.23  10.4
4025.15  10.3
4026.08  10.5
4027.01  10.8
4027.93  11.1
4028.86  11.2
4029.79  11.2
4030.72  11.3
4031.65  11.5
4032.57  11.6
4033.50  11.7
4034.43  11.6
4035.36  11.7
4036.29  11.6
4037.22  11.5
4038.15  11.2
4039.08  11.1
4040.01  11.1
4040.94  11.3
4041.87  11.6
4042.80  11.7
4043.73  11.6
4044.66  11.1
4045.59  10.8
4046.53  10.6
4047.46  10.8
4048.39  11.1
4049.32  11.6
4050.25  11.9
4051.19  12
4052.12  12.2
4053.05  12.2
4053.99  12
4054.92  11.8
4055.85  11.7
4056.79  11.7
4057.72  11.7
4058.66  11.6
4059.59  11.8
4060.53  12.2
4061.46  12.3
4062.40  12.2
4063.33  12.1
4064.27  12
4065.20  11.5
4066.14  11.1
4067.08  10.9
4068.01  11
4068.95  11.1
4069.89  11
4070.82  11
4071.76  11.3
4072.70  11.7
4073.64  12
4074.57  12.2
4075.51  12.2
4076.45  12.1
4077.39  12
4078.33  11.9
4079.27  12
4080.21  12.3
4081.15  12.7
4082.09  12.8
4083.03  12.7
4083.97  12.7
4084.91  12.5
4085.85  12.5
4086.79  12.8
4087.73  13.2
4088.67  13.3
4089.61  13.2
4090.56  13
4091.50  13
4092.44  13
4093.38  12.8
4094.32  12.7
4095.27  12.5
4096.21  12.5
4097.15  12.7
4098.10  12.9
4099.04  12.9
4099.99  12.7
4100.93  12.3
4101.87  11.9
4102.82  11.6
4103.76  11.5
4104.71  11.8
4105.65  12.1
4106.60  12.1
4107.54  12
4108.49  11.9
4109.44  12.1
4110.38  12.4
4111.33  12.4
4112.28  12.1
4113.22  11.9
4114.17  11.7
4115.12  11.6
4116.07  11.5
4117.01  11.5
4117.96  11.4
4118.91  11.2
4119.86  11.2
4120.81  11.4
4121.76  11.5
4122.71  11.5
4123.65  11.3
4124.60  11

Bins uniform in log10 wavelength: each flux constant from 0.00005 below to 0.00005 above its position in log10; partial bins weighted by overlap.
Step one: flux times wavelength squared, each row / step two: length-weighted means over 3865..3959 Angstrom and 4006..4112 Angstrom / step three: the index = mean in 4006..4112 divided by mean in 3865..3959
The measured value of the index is 1.35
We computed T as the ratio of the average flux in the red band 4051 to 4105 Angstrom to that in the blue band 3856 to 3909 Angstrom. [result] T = 1.5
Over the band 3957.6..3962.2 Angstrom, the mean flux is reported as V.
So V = 9.47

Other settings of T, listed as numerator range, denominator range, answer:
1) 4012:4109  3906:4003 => 1.18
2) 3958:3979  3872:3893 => 1.14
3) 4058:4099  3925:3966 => 1.27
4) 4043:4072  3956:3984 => 1.21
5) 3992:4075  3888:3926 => 1.10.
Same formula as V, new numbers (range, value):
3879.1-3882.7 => 8.5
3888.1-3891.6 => 9.18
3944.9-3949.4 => 9.25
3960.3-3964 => 9.68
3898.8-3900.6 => 9.86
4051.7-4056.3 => 12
